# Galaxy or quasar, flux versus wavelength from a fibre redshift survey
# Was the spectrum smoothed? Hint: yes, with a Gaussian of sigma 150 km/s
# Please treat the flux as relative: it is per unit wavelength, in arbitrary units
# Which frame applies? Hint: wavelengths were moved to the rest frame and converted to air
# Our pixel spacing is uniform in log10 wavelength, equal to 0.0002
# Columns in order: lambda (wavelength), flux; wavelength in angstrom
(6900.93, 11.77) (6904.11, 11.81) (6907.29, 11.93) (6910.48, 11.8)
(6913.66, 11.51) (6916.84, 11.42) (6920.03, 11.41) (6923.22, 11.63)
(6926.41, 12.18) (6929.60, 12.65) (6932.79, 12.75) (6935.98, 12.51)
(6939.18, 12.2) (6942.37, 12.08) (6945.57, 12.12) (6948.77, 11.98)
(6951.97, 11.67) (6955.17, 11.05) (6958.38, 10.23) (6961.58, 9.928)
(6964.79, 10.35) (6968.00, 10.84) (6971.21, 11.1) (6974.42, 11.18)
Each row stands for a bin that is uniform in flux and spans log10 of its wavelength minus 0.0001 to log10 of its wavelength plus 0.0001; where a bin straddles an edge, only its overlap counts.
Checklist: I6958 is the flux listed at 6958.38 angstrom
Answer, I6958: 10.23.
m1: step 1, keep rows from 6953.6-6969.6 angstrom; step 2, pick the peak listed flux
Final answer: 11.05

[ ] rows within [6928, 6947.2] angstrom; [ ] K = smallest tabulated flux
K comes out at 12.08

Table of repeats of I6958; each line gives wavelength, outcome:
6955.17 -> 11.05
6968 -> 10.84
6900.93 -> 11.77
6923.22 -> 11.63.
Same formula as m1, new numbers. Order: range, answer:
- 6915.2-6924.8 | 11.63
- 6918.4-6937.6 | 12.75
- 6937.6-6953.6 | 12.2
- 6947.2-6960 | 11.98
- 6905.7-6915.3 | 11.93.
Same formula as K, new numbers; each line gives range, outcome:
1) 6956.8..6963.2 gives 9.928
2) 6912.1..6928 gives 11.41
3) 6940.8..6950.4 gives 11.98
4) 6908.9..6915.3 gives 11.51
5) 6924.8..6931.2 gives 12.18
